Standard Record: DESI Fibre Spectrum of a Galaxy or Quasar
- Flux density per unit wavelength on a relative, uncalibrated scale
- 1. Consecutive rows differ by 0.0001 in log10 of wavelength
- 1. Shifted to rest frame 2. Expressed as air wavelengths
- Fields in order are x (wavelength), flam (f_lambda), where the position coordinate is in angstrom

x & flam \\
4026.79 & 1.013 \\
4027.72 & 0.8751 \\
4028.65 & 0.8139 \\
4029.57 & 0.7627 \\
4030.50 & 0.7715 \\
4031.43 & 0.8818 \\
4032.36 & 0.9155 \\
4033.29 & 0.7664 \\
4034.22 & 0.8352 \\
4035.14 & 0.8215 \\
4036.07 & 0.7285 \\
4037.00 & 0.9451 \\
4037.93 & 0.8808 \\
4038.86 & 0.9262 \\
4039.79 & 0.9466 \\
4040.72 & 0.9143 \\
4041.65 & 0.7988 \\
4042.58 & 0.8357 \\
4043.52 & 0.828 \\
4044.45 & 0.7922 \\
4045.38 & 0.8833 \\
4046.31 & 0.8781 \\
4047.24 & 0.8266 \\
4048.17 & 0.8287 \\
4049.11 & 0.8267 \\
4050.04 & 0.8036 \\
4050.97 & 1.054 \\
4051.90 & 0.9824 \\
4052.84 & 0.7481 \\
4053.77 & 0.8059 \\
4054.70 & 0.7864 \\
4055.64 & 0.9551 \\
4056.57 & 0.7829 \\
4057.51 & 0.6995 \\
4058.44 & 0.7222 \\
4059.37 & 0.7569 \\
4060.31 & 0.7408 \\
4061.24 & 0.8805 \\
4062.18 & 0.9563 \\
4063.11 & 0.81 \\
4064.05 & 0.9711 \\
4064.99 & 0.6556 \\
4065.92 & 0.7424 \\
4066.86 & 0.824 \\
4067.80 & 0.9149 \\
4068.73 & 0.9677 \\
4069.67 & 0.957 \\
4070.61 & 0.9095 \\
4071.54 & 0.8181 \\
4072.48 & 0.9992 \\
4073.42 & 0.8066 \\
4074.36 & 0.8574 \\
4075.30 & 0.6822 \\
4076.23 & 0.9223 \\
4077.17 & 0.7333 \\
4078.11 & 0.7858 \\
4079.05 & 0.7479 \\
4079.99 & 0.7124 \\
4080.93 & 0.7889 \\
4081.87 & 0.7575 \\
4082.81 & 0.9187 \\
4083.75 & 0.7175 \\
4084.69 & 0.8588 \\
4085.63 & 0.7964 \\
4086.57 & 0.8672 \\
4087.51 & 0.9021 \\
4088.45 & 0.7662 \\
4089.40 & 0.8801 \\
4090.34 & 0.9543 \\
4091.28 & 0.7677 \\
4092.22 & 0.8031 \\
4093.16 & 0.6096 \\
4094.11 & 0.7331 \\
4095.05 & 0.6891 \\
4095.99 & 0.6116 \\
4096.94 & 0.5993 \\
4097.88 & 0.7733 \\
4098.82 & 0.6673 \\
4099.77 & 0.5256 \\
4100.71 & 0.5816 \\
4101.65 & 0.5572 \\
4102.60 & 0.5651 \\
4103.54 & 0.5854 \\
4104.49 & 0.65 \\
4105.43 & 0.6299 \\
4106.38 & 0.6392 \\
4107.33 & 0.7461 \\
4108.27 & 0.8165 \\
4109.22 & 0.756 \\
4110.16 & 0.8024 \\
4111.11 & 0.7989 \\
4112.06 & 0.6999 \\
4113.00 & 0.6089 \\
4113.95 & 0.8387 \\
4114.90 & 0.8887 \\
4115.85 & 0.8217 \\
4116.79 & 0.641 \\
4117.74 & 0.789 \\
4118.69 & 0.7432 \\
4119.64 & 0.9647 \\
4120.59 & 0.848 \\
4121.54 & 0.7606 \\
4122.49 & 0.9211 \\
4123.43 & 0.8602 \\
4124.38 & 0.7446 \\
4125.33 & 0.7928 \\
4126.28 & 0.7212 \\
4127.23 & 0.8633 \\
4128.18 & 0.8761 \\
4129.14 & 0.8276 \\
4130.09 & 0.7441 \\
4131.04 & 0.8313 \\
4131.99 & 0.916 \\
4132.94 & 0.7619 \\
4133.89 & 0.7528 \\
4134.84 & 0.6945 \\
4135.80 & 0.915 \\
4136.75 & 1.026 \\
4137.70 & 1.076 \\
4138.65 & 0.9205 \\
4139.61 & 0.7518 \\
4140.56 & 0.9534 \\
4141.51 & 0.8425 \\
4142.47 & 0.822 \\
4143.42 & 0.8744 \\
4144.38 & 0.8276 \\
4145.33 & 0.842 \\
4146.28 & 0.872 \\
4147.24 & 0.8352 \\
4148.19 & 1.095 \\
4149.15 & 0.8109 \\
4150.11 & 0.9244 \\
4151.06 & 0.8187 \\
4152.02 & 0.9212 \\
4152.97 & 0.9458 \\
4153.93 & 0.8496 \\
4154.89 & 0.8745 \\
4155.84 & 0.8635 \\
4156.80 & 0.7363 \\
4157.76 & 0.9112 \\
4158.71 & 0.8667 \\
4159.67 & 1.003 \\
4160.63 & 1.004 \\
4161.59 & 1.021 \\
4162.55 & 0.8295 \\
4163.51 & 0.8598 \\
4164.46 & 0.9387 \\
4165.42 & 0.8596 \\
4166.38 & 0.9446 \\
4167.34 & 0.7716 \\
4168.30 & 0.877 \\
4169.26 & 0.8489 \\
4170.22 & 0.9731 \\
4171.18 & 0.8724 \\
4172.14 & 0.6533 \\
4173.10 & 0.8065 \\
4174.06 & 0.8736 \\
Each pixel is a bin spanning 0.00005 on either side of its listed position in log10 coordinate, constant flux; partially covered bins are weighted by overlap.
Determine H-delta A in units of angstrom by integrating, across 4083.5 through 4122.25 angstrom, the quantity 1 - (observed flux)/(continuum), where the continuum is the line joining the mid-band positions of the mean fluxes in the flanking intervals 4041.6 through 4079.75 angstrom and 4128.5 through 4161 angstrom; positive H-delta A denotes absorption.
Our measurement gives 5.2 angstrom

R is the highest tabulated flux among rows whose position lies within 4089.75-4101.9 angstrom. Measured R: 0.9543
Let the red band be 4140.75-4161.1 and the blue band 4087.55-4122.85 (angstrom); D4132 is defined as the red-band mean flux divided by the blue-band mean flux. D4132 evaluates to 1.21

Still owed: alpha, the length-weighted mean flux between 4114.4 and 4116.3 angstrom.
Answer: 0.853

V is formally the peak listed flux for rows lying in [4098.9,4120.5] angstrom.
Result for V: 0.9647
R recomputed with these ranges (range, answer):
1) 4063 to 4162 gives 1.095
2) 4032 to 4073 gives 1.054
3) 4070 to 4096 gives 0.9992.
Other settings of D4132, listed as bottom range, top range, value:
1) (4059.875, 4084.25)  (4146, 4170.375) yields 1.08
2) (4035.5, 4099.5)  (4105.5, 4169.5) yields 1.03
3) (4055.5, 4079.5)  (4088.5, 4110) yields 0.83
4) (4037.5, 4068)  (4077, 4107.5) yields 0.86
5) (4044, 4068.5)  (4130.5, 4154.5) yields 1.05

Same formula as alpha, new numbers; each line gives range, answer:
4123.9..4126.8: 0.755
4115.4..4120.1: 0.792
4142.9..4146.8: 0.854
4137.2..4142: 0.909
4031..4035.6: 0.845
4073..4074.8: 0.831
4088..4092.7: 0.834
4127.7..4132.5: 0.838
